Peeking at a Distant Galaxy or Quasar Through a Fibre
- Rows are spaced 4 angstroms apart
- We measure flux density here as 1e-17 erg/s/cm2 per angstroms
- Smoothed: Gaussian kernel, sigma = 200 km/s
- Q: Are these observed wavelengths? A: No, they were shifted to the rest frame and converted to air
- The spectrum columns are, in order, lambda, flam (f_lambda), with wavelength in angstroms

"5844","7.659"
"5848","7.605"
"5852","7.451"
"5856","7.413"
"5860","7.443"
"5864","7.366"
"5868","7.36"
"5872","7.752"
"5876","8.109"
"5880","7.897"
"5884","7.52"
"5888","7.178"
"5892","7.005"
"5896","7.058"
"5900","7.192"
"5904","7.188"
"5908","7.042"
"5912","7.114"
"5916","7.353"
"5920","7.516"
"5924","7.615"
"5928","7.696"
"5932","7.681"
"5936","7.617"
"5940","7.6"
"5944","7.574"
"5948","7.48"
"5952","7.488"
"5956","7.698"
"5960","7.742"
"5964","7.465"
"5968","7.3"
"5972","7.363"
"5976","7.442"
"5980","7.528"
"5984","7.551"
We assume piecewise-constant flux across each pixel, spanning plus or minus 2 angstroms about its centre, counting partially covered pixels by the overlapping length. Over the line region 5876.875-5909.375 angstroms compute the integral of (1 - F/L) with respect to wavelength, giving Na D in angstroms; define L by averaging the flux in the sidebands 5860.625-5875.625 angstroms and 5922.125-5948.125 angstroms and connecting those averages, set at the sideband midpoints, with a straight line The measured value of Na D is 1.2 angstroms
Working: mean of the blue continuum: 7.55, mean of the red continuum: 7.62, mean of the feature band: 7.29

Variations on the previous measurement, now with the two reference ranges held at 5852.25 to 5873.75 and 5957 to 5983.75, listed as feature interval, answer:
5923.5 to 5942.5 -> -0.42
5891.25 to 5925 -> 1.10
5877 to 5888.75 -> -0.24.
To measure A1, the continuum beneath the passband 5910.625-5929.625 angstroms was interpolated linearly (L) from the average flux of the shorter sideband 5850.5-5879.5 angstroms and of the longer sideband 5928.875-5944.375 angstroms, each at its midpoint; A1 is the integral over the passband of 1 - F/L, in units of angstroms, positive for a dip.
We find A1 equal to 0.4 angstroms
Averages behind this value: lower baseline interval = 7.58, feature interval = 7.47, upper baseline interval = 7.63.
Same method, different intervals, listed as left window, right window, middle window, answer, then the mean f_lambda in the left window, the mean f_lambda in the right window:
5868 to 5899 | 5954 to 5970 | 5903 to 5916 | 0.6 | 7.48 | 7.55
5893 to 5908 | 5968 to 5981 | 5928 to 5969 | -1.5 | 7.12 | 7.42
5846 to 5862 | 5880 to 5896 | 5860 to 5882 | -0.9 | 7.48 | 7.3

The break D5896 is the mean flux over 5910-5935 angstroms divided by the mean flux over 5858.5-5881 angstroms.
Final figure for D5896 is 0.98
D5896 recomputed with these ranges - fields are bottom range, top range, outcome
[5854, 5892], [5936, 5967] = 1.01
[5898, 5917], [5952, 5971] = 1.05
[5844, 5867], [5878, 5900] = 0.98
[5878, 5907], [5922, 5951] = 1.04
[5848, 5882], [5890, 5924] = 0.95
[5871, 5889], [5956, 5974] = 0.97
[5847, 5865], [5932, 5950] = 1.02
